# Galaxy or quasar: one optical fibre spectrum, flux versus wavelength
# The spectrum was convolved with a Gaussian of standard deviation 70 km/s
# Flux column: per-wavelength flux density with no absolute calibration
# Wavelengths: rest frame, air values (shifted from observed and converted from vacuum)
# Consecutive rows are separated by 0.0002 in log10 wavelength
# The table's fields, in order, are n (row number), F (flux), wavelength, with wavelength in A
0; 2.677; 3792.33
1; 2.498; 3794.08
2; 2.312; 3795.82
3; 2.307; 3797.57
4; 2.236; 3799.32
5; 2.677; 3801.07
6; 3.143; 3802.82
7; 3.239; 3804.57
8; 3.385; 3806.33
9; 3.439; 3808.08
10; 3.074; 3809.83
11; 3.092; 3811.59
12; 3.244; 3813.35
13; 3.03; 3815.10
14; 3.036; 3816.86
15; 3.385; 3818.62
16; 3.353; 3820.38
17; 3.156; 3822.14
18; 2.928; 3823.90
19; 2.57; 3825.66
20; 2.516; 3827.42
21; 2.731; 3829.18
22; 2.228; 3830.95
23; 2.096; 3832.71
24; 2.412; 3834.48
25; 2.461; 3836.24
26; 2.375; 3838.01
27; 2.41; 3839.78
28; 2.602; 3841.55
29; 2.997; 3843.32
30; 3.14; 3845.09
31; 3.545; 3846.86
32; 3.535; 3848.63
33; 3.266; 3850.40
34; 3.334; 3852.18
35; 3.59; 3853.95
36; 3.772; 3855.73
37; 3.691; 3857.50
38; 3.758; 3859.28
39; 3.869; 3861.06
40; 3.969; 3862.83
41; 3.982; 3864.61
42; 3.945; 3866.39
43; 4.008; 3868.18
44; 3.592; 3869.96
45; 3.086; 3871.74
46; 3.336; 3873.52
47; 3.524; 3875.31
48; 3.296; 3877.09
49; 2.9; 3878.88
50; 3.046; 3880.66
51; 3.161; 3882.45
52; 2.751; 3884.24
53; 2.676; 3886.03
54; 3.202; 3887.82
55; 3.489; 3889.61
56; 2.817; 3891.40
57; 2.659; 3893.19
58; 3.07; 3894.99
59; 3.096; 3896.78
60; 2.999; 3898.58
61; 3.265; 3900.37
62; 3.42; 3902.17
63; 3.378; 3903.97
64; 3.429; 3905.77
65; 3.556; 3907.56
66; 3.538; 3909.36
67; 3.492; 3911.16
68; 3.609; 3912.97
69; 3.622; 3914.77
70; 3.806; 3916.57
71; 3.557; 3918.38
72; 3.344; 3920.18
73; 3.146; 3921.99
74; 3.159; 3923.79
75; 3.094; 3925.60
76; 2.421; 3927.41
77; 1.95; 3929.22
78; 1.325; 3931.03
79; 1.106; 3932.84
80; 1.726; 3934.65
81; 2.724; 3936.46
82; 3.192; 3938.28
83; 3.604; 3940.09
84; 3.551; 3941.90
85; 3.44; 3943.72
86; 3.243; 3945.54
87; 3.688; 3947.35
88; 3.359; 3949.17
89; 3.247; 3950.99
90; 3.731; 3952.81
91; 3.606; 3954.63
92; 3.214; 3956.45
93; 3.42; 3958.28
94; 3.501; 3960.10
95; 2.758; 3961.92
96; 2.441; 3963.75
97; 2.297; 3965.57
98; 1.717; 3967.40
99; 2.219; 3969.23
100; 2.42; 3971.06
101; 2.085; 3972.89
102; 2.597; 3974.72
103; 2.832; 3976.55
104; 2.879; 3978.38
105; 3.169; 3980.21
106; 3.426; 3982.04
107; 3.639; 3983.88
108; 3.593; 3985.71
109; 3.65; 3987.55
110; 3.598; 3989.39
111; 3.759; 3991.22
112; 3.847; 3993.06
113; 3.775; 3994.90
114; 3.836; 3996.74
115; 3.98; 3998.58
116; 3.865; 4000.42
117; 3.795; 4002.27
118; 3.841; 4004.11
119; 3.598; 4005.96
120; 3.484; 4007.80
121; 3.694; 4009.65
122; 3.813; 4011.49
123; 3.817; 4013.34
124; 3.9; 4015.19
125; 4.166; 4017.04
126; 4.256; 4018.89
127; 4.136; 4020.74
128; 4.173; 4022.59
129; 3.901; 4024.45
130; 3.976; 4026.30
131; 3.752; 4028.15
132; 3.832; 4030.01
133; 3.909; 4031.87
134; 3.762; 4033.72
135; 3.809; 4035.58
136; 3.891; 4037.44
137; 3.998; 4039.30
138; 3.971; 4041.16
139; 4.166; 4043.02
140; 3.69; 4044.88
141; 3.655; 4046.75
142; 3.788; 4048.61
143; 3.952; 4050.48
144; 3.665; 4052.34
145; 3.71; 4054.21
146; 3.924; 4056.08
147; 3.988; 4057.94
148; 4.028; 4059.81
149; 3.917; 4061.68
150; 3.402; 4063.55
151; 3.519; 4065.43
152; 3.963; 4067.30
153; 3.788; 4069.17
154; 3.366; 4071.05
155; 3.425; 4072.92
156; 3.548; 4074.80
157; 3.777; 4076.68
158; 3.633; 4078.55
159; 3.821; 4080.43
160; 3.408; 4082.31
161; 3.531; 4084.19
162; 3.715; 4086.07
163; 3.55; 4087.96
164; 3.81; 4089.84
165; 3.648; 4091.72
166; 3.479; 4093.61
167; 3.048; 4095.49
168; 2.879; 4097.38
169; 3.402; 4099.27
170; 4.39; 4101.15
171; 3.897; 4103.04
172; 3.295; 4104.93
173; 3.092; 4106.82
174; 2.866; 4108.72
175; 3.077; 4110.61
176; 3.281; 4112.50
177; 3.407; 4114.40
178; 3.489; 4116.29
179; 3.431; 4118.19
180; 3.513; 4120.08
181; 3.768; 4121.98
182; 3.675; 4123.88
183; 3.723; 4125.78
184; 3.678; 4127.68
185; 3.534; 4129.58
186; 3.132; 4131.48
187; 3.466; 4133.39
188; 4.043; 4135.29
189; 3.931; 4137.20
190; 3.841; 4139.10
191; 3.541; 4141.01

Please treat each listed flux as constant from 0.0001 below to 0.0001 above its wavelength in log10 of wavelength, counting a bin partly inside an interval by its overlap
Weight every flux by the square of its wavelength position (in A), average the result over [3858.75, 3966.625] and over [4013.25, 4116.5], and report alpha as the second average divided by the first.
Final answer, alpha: 1.26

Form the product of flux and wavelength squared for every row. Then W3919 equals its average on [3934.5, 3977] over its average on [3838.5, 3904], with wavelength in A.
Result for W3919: 0.9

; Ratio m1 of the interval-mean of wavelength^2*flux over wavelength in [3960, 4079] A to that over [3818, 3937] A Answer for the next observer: 1.2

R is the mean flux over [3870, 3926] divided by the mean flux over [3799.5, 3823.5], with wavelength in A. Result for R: 1.03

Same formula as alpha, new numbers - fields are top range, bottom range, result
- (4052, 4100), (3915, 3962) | 1.27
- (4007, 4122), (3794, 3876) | 1.33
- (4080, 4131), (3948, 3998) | 1.19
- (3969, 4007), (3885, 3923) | 1.07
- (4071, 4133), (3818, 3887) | 1.26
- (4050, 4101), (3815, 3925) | 1.26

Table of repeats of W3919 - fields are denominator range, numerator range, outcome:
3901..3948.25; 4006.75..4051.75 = 1.33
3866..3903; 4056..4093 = 1.27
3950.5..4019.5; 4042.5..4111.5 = 1.13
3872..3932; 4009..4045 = 1.34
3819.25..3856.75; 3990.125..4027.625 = 1.45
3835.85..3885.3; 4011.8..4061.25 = 1.29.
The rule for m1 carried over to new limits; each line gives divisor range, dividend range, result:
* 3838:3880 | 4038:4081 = 1.22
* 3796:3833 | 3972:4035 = 1.39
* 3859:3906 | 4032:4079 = 1.24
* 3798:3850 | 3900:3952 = 1.13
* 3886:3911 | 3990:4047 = 1.28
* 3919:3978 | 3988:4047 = 1.42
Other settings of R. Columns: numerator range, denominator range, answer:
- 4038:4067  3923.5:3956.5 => 1.32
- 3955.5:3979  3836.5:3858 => 0.84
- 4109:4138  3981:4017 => 0.94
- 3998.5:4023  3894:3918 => 1.14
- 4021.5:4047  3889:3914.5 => 1.19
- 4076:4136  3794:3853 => 1.22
